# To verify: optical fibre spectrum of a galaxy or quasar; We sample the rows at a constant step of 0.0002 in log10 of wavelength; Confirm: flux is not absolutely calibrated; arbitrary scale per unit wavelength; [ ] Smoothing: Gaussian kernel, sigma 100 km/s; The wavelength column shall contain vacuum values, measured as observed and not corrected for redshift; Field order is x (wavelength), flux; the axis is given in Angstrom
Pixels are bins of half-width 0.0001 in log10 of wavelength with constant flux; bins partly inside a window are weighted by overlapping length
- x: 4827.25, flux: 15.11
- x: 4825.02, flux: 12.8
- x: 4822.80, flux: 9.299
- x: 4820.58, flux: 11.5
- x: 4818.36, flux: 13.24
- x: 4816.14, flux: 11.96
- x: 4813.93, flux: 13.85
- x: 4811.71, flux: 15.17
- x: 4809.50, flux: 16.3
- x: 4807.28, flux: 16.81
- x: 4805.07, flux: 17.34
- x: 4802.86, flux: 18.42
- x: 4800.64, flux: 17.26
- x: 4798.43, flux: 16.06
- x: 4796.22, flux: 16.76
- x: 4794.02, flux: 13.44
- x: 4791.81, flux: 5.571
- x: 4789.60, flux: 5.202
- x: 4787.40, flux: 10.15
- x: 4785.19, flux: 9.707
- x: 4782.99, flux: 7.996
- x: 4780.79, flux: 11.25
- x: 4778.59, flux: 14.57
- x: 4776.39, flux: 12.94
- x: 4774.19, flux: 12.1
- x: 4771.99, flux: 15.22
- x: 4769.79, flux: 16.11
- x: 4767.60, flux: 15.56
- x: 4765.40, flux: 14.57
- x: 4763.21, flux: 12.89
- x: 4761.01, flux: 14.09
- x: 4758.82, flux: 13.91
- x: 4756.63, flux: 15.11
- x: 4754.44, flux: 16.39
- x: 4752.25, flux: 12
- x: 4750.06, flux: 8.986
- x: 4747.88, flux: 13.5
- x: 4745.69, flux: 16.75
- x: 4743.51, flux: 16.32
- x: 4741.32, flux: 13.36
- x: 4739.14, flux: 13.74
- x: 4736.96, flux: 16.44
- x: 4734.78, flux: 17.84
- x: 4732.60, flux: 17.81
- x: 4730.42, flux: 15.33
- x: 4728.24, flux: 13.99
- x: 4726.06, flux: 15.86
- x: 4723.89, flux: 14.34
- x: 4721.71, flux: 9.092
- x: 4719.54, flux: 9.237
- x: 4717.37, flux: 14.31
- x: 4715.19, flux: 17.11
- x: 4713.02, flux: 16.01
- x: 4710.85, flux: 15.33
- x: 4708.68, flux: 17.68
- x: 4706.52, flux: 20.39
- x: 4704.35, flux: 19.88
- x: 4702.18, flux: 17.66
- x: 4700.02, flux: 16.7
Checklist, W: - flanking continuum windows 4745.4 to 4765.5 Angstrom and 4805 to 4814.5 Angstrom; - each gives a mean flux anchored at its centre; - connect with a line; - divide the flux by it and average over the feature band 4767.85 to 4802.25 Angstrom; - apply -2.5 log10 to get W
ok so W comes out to 0.19 mag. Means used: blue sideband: 13.7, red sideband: 15.9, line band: 12.5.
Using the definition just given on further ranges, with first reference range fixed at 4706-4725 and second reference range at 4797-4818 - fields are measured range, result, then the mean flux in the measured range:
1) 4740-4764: 0.09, 13.9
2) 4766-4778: 0.07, 14.4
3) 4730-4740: -0.10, 16.4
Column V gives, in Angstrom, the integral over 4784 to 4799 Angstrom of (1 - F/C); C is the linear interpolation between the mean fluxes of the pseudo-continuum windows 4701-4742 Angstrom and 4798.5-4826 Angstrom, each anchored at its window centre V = 4.1 Angstrom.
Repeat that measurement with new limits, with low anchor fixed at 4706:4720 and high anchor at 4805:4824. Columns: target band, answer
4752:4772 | 0.22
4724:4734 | -0.12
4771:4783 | 1.50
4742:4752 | 0.95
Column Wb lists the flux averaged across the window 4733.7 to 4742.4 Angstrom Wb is 15.4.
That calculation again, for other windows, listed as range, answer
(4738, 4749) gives 14.7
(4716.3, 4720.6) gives 11.8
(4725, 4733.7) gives 15.7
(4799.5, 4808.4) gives 17.4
